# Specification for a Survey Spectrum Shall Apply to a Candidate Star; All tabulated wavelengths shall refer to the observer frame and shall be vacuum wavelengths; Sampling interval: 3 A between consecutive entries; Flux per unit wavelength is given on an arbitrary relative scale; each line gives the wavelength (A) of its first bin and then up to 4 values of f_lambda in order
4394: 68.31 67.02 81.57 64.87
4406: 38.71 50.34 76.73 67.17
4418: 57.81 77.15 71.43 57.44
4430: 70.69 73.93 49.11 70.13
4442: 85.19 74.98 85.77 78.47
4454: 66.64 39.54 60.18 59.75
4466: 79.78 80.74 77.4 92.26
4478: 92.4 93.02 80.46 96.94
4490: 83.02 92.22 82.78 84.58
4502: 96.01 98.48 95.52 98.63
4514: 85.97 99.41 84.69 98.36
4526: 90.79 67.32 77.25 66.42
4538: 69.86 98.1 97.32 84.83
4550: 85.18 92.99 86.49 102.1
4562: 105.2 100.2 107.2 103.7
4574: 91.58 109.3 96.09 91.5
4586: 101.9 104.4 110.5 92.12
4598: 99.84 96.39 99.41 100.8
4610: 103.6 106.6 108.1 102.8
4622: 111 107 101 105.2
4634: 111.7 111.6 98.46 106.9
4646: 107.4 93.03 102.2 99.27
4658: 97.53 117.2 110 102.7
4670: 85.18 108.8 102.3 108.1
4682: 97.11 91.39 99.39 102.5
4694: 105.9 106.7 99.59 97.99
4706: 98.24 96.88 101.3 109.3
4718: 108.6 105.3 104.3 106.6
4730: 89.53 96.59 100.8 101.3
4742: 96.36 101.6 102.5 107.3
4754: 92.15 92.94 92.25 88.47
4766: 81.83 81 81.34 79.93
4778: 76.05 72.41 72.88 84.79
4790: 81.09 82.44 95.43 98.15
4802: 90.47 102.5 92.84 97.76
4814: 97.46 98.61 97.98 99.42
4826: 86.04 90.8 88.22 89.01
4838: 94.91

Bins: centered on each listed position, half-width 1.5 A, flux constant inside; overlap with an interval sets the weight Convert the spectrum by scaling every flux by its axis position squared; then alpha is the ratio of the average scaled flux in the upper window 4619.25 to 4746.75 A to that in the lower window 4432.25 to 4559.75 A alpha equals 1.34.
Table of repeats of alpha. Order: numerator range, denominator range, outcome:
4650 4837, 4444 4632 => 1.15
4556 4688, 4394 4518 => 1.44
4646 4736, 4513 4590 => 1.17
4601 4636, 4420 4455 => 1.58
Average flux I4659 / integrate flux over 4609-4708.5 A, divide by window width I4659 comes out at 103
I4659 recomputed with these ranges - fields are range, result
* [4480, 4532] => 89.5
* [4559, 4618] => 102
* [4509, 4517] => 93.8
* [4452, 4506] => 80.7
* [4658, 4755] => 102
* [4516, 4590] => 92.4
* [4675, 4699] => 102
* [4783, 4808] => 89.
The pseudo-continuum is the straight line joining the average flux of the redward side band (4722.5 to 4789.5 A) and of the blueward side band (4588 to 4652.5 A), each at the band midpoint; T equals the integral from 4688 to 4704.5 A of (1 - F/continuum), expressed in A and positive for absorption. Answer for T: -1.0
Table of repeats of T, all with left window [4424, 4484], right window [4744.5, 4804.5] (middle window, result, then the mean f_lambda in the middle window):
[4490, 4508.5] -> -3.8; 90.7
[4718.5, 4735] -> -3.0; 101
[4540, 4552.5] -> -2.2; 91.2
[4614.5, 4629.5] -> -4.7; 106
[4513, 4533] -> -2.7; 86.5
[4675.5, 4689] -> -2.6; 99.5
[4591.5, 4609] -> -4.3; 99.3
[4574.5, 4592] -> -4.8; 101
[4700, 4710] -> -1.6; 98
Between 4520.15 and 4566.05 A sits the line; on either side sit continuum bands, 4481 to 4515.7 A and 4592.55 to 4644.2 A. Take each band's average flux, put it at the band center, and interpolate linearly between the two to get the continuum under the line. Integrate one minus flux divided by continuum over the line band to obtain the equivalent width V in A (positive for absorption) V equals 3.7 A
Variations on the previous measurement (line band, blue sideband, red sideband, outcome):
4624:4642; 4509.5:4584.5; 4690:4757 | -1.78 A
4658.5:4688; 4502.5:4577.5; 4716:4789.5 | -3.24 A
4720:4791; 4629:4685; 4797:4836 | 4.95 A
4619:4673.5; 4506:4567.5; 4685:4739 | -3.99 A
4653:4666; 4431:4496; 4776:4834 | -3.32 A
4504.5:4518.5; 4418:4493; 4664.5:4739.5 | -2.52 A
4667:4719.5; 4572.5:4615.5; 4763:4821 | -4.02 A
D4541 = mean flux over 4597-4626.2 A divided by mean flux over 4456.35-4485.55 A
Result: 1.35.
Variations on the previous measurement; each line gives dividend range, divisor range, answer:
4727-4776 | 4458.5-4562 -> 1.08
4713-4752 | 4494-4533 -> 1.14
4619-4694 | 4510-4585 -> 1.13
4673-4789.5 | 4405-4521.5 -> 1.24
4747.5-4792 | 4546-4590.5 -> 0.87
